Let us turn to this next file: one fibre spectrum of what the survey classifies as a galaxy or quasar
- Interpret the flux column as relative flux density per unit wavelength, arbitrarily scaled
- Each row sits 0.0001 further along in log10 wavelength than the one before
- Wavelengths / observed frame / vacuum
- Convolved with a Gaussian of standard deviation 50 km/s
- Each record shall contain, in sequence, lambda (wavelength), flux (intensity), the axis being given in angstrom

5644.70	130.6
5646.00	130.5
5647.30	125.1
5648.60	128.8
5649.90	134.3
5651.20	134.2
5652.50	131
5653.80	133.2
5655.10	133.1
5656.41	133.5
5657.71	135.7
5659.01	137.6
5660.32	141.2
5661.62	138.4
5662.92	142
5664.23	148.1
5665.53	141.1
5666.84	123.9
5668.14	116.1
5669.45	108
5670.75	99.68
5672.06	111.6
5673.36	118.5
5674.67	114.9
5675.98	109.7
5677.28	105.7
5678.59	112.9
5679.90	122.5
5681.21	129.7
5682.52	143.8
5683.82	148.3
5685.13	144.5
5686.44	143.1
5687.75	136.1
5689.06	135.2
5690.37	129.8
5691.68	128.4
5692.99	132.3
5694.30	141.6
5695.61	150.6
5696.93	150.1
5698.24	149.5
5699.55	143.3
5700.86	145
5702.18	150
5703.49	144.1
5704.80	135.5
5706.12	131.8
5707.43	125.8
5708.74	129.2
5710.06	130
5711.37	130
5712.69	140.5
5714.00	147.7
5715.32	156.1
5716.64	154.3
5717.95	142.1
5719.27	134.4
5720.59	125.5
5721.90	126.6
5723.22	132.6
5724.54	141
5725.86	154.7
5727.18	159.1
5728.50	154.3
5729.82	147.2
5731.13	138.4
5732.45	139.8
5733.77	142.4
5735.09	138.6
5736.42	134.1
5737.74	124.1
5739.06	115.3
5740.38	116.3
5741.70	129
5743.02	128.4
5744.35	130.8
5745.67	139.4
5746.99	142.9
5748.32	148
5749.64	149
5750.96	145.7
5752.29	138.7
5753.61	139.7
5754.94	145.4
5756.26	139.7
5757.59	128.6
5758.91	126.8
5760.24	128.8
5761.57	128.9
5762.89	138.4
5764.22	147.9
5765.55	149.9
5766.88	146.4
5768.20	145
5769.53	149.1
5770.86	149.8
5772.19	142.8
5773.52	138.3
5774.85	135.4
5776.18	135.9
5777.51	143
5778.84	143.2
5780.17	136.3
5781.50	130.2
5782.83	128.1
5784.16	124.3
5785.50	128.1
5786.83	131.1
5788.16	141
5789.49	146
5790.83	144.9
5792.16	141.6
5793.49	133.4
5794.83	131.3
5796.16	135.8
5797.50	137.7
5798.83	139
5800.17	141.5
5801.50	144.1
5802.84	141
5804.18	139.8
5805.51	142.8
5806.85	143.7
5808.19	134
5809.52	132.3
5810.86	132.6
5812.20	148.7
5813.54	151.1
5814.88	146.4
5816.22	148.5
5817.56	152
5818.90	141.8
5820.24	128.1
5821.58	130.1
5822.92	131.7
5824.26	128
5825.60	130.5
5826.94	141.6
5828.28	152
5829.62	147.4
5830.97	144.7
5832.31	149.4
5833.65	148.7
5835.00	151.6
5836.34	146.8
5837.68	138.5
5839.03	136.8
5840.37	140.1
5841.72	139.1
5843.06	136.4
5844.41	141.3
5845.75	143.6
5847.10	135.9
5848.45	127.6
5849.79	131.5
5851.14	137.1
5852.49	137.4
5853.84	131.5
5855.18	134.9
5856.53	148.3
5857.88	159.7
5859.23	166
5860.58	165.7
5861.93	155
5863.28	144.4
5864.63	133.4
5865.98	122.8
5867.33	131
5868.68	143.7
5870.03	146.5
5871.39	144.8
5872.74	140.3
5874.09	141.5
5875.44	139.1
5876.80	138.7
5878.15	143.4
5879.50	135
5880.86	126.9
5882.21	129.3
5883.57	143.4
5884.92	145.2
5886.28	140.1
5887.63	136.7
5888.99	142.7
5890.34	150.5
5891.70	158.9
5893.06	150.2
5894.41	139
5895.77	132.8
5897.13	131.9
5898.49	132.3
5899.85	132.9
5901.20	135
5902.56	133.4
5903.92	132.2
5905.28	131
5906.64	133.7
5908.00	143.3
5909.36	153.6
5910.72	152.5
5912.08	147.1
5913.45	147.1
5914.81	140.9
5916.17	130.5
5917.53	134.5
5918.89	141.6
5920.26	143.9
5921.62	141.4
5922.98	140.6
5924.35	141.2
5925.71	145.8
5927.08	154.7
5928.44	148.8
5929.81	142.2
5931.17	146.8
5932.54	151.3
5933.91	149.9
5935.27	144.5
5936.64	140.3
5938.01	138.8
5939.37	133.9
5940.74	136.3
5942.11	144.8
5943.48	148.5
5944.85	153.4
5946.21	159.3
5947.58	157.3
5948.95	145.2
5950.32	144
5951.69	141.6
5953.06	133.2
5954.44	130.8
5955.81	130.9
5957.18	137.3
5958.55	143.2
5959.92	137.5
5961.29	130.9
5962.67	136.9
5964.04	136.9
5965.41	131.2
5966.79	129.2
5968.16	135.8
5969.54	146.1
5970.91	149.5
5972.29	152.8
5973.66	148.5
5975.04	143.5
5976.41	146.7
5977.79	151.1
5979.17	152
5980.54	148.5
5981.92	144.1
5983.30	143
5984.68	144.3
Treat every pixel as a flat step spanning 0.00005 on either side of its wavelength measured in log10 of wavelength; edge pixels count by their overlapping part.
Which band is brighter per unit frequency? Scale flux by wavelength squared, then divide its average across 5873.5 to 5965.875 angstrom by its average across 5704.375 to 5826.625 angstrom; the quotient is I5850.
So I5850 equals 1.08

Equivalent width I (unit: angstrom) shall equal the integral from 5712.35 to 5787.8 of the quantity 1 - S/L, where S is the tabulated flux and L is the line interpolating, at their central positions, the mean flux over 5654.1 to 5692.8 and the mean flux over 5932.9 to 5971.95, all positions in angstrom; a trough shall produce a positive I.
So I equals -3.6 angstrom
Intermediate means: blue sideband 129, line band 139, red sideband 141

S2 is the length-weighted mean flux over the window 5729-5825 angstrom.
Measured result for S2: 138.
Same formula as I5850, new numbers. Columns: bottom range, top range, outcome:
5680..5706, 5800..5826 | 1.04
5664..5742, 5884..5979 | 1.14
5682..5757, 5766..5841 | 1.04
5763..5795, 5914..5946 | 1.08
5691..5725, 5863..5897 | 1.07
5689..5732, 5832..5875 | 1.06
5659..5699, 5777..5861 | 1.13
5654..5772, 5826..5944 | 1.11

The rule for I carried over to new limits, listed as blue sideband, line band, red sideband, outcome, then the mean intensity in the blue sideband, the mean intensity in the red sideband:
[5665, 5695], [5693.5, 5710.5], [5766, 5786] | -1.5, 126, 139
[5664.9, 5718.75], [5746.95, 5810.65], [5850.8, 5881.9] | -0.7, 133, 142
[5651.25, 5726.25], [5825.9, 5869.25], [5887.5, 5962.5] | -1.0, 134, 142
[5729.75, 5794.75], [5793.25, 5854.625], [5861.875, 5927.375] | -0.5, 137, 140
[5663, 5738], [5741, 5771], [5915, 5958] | -0.6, 135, 143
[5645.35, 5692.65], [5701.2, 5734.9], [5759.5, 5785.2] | -1.7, 129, 139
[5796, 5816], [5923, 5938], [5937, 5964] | -0.5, 141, 141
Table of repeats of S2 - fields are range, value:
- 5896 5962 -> 141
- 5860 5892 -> 141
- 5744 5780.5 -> 141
